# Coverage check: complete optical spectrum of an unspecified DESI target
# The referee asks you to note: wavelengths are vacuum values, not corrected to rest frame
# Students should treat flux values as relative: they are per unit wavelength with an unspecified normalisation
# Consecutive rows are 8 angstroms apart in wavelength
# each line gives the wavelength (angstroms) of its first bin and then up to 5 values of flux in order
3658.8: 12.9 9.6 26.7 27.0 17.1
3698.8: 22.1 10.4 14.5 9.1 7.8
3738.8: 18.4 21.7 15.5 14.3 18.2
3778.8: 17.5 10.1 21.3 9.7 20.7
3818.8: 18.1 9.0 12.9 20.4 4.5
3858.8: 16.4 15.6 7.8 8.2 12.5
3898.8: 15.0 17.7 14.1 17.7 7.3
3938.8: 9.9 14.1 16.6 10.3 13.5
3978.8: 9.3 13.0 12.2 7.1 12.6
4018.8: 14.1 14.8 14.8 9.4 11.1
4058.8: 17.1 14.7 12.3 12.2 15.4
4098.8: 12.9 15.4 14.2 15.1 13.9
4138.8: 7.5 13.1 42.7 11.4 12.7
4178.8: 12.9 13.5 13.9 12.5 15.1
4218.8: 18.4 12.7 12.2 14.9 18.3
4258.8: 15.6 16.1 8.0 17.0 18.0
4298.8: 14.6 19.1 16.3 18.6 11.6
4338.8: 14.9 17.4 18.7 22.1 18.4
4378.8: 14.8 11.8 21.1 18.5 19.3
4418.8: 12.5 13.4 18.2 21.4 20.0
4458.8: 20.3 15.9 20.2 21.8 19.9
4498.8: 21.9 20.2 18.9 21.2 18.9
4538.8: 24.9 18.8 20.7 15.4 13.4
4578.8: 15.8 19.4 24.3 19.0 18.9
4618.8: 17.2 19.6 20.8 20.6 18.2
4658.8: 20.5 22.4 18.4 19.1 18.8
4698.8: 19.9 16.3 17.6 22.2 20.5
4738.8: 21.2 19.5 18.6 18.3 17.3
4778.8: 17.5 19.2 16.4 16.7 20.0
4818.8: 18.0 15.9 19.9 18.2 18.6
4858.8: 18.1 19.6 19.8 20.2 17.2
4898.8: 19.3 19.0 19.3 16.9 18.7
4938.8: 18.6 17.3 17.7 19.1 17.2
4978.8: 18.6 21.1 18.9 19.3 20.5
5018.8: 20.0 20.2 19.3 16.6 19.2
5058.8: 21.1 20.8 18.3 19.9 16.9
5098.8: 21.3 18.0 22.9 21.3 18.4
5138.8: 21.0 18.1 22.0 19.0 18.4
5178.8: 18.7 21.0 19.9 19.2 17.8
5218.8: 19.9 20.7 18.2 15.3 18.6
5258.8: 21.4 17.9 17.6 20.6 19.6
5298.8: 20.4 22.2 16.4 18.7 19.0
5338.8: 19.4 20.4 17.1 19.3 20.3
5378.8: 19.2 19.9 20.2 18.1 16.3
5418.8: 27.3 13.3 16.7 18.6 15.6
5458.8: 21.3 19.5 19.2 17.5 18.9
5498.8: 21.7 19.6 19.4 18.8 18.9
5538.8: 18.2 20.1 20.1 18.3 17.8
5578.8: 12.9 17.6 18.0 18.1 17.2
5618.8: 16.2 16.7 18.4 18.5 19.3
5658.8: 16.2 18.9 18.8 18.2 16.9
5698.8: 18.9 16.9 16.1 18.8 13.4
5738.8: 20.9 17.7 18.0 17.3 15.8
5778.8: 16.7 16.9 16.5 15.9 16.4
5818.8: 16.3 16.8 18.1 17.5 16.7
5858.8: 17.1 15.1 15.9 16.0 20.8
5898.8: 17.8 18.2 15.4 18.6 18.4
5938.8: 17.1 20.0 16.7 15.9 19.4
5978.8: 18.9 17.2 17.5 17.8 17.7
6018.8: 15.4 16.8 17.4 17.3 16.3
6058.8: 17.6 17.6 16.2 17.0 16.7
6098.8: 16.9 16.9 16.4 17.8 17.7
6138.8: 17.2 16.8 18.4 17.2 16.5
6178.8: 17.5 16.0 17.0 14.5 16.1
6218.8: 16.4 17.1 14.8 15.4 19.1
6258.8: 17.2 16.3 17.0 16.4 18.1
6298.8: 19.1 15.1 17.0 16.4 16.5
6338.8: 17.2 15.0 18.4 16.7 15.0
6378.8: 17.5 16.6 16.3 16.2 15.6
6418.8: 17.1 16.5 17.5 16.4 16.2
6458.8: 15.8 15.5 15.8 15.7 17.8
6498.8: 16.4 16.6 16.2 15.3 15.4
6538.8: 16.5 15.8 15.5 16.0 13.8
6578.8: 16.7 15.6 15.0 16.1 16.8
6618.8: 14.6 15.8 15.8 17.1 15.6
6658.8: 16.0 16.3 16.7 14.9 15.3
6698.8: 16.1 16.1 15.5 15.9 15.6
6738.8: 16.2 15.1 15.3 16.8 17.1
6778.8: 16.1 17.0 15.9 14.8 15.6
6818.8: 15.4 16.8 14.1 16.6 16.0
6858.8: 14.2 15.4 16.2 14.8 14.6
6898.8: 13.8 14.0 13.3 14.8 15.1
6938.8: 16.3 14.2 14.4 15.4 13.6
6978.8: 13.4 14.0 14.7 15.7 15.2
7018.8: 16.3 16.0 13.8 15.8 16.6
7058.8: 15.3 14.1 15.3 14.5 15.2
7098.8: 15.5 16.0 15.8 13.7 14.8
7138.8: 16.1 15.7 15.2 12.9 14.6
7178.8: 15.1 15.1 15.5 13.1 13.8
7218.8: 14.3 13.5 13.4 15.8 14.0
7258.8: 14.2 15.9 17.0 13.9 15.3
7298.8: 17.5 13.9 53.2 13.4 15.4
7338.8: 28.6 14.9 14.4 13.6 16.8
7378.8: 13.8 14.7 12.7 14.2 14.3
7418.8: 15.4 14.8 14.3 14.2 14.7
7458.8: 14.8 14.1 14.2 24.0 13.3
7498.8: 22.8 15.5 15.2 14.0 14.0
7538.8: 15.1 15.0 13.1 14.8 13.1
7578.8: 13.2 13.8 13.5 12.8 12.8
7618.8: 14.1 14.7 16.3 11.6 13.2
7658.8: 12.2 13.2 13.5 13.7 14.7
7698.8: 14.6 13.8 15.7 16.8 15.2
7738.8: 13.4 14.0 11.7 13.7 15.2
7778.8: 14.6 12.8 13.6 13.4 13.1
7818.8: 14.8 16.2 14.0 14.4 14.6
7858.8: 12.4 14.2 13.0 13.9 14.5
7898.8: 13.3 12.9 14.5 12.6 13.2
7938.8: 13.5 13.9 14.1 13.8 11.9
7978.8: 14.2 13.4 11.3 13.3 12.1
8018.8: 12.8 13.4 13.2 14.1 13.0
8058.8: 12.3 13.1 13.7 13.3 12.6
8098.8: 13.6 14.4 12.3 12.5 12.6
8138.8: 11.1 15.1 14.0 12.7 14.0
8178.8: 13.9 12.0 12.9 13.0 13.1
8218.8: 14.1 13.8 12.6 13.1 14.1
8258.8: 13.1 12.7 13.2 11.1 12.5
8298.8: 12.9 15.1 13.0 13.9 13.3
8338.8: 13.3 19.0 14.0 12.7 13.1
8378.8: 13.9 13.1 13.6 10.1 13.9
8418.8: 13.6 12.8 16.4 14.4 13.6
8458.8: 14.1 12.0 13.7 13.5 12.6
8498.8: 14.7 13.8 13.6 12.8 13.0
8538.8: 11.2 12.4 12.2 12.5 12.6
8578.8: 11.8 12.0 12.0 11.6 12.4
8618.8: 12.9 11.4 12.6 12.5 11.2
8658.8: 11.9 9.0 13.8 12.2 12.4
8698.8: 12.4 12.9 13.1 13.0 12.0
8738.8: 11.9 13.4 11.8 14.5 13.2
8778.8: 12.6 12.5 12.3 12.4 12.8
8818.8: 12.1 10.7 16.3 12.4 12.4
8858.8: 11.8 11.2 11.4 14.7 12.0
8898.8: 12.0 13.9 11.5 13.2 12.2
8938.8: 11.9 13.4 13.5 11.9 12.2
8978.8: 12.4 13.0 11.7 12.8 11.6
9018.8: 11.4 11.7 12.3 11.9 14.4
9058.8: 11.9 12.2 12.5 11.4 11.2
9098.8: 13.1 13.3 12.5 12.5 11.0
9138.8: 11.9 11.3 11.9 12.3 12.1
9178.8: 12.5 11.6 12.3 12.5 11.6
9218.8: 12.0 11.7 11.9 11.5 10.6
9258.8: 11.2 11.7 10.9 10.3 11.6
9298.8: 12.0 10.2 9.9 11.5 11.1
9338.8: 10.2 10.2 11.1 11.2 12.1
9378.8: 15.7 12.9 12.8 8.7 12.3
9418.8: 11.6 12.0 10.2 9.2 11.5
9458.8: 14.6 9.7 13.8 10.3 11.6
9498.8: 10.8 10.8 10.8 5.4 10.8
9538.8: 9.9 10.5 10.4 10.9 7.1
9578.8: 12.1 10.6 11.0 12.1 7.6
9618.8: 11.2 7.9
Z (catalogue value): 0.11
